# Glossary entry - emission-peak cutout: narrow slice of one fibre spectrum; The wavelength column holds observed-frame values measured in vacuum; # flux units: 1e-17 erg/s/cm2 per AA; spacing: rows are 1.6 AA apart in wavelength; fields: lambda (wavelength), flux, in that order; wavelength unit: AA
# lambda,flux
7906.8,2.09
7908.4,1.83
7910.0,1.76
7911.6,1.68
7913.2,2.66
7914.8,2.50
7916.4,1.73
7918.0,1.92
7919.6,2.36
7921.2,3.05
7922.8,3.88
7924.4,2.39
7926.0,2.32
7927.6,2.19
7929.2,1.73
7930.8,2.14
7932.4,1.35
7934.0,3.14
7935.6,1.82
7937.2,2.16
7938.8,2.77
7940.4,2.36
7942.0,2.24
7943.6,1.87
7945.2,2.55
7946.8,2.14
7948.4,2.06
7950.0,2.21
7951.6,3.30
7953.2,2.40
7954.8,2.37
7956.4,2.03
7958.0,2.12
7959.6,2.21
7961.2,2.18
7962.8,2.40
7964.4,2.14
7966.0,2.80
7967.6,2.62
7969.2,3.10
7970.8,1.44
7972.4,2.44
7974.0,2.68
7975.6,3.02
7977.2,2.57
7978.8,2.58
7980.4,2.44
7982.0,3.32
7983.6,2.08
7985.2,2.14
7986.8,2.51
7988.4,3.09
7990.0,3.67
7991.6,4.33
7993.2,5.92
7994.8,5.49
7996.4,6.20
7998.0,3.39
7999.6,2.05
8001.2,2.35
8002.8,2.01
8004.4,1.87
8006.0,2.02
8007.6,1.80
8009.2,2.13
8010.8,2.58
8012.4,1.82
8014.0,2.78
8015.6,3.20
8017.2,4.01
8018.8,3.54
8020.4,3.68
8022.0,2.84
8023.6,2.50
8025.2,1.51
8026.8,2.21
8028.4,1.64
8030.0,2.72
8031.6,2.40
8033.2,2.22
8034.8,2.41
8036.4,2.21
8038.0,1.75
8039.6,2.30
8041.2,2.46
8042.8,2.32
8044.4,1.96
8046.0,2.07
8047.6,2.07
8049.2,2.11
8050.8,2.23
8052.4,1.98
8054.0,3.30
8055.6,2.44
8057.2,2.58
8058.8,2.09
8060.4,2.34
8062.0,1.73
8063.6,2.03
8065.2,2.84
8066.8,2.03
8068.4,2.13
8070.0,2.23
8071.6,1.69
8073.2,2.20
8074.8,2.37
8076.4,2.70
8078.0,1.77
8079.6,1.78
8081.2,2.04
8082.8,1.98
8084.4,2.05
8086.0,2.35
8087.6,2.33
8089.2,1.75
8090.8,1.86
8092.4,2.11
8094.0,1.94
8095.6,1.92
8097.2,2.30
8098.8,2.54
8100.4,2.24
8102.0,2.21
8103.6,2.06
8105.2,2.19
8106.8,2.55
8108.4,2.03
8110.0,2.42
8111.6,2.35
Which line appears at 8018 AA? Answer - [N II] 6583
